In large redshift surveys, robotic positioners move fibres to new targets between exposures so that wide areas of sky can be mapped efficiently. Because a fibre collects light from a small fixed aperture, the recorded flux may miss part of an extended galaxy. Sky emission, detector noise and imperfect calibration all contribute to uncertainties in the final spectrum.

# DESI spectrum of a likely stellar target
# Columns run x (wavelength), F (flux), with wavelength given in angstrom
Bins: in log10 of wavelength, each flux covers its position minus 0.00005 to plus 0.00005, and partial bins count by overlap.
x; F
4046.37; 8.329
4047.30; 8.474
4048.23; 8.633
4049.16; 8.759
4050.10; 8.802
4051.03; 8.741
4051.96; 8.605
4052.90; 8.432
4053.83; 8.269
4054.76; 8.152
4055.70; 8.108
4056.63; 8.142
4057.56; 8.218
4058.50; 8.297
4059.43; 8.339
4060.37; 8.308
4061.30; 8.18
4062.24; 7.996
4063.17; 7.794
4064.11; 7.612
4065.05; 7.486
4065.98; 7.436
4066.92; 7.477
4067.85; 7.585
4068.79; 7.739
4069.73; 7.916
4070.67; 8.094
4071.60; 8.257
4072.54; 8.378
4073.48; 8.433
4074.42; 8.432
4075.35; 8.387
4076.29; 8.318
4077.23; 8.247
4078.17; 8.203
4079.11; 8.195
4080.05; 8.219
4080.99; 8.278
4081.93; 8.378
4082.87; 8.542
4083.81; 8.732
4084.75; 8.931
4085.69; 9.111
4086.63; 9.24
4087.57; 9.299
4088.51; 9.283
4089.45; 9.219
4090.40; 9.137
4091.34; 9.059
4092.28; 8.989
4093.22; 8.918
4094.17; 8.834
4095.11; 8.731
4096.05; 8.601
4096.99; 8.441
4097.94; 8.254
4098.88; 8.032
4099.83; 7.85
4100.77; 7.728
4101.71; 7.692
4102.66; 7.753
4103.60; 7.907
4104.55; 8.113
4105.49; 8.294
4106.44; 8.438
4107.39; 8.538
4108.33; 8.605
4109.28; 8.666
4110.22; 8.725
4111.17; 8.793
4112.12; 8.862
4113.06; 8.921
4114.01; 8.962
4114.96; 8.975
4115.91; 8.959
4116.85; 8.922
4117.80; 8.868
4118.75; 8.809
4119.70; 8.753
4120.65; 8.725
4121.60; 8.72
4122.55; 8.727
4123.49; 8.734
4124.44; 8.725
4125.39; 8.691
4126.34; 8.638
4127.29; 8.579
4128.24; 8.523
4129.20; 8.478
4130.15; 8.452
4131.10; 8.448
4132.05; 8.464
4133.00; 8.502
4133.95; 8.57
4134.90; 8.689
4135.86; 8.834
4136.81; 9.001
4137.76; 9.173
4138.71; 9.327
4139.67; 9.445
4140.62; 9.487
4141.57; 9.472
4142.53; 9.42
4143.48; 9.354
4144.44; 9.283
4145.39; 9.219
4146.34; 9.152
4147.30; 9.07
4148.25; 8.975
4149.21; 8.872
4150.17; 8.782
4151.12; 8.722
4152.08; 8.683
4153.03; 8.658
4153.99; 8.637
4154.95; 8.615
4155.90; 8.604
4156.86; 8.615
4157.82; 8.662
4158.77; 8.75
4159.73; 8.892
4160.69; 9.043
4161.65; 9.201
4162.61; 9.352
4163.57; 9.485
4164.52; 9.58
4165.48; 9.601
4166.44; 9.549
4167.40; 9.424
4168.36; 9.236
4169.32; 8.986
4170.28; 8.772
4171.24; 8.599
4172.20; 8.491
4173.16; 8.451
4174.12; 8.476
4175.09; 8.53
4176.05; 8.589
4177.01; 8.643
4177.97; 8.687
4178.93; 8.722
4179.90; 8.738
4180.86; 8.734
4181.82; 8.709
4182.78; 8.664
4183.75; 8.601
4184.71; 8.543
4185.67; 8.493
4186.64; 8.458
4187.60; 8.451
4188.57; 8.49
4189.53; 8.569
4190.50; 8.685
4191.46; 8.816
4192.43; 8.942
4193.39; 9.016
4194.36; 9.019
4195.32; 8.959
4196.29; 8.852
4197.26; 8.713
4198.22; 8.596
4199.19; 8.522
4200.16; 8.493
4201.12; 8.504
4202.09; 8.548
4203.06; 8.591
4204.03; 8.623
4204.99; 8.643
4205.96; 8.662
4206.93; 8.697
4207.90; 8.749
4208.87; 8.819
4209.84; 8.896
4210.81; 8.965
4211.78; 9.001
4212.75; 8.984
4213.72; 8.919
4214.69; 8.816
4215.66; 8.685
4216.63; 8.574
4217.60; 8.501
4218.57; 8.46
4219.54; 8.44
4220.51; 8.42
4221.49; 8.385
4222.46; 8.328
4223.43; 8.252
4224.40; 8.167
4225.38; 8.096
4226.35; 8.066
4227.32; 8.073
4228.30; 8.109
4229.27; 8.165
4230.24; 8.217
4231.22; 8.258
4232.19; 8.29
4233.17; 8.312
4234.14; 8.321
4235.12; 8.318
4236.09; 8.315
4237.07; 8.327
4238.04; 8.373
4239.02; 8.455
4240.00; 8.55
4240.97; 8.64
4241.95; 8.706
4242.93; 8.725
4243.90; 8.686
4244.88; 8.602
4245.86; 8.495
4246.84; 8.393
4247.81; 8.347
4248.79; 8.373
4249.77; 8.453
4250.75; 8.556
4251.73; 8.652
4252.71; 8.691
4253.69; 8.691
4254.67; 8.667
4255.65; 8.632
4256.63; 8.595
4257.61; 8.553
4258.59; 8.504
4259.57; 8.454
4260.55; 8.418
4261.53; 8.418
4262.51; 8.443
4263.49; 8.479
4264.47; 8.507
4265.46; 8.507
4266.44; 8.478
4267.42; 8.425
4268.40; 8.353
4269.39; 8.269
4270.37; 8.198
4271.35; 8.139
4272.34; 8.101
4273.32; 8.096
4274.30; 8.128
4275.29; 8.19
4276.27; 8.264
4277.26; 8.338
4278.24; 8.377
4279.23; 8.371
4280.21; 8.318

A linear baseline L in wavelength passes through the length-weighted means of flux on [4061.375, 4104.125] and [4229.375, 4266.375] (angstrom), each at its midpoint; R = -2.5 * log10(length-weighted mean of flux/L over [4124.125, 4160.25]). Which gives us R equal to -0.06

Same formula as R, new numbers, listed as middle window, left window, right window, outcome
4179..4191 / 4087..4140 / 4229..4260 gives 0.00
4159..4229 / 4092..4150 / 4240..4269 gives -0.01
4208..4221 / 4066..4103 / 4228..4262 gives -0.03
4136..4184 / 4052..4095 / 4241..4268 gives -0.06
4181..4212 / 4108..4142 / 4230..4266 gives -0.01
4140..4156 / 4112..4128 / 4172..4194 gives -0.04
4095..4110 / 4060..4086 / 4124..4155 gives 0.03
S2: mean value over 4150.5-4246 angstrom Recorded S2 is 8.66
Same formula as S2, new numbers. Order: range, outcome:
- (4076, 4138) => 8.62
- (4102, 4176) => 8.83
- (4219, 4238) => 8.26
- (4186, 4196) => 8.73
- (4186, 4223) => 8.68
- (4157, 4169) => 9.21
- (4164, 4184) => 8.85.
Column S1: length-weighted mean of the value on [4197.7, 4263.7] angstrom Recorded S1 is 8.51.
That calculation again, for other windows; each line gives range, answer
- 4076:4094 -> 8.76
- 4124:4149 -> 8.92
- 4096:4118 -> 8.45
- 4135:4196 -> 8.9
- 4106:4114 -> 8.71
